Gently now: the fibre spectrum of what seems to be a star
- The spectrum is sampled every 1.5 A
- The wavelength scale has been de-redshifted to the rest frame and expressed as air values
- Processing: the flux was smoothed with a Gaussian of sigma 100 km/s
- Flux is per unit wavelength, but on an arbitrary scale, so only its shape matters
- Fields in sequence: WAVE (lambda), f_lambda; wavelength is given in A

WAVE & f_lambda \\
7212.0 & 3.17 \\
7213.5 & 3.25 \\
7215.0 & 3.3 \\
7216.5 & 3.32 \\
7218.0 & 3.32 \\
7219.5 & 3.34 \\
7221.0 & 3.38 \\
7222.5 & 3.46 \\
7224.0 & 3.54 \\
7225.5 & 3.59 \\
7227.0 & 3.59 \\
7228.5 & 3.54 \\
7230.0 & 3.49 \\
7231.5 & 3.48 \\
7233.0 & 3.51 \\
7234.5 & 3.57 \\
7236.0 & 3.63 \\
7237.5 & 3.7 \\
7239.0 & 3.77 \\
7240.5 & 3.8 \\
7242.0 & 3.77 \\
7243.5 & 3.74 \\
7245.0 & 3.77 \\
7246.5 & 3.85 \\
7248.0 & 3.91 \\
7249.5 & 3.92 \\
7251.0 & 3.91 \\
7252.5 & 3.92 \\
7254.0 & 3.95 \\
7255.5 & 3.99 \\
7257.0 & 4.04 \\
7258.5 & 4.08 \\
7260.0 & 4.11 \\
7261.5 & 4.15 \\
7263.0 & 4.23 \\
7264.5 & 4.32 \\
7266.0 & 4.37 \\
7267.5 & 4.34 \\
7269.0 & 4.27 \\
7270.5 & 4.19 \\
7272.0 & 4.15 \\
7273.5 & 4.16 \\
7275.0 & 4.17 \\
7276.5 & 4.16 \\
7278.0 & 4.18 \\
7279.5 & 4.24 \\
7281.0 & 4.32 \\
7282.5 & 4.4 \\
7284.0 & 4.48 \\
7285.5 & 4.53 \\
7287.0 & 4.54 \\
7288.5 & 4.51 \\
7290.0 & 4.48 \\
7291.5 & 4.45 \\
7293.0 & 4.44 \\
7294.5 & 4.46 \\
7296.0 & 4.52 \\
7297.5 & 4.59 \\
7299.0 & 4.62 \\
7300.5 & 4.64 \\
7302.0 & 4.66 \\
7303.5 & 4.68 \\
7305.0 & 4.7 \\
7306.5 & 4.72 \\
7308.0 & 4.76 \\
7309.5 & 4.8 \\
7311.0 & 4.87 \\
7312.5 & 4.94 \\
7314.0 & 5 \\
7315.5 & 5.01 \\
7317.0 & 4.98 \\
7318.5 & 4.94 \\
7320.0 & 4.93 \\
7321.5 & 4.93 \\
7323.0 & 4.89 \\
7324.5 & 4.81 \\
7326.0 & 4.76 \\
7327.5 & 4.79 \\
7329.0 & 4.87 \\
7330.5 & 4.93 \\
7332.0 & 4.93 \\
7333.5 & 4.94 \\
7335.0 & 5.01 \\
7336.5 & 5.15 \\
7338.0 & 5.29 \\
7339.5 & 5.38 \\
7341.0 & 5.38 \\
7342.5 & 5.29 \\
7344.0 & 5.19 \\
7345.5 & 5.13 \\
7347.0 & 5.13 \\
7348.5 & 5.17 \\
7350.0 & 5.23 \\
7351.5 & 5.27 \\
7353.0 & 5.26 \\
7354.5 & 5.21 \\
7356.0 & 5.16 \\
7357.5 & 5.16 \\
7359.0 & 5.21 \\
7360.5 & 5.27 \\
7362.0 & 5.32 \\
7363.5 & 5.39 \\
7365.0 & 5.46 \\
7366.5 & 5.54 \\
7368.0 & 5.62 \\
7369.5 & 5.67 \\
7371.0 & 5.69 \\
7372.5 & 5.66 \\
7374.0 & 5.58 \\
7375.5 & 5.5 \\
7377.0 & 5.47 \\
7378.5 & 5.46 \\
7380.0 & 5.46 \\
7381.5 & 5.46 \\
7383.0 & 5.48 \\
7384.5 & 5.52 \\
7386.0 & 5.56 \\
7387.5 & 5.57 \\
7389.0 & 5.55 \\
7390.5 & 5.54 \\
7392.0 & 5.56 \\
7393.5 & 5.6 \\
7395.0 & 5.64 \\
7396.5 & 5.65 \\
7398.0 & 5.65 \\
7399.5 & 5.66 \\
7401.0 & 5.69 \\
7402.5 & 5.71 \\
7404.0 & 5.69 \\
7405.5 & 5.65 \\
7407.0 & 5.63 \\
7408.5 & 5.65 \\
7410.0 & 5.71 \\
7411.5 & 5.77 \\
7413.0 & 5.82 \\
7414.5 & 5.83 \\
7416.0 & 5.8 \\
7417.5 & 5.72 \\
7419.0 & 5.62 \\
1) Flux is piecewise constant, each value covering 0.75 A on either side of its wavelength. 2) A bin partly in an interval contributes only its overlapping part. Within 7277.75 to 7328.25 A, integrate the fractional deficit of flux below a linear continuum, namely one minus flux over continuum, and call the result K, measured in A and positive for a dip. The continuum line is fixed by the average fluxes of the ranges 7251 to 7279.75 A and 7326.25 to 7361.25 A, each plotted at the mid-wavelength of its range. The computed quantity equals -0.5 A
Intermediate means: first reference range 4.15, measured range 4.67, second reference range 5.14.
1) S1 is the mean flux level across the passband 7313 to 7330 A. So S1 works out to 4.9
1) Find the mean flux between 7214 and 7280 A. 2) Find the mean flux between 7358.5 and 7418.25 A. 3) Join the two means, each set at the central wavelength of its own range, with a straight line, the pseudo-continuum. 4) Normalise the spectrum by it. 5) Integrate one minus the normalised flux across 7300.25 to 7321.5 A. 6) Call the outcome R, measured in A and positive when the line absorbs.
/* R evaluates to -1.0 A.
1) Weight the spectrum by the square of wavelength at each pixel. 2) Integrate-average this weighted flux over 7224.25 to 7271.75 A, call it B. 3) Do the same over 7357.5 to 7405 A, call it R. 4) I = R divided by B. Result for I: 1.48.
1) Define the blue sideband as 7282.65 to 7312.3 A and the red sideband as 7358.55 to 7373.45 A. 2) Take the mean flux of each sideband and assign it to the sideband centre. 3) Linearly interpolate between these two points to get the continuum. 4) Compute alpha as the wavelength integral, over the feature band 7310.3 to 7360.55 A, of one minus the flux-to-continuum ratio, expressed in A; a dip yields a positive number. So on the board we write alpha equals 0.2 A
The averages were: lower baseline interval 4.6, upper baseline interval 5.49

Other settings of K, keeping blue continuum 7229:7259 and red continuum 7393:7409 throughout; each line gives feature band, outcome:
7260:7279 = -0.6 A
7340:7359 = -0.7 A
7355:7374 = -0.8 A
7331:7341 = -0.5 A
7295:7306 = -0.4 A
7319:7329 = -0.2 A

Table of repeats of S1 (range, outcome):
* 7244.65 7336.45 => 4.49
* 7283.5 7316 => 4.65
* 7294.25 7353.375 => 4.94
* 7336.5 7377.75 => 5.35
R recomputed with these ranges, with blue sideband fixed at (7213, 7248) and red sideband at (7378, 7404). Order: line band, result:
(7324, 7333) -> -0.1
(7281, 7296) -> -0.6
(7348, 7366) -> -0.4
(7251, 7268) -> -0.8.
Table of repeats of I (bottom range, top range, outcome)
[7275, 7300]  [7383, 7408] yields 1.31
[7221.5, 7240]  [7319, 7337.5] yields 1.41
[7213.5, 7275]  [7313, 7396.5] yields 1.43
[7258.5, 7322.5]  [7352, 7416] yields 1.26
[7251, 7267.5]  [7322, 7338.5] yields 1.22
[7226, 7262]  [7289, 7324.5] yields 1.27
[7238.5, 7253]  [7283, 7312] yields 1.22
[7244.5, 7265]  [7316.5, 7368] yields 1.31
